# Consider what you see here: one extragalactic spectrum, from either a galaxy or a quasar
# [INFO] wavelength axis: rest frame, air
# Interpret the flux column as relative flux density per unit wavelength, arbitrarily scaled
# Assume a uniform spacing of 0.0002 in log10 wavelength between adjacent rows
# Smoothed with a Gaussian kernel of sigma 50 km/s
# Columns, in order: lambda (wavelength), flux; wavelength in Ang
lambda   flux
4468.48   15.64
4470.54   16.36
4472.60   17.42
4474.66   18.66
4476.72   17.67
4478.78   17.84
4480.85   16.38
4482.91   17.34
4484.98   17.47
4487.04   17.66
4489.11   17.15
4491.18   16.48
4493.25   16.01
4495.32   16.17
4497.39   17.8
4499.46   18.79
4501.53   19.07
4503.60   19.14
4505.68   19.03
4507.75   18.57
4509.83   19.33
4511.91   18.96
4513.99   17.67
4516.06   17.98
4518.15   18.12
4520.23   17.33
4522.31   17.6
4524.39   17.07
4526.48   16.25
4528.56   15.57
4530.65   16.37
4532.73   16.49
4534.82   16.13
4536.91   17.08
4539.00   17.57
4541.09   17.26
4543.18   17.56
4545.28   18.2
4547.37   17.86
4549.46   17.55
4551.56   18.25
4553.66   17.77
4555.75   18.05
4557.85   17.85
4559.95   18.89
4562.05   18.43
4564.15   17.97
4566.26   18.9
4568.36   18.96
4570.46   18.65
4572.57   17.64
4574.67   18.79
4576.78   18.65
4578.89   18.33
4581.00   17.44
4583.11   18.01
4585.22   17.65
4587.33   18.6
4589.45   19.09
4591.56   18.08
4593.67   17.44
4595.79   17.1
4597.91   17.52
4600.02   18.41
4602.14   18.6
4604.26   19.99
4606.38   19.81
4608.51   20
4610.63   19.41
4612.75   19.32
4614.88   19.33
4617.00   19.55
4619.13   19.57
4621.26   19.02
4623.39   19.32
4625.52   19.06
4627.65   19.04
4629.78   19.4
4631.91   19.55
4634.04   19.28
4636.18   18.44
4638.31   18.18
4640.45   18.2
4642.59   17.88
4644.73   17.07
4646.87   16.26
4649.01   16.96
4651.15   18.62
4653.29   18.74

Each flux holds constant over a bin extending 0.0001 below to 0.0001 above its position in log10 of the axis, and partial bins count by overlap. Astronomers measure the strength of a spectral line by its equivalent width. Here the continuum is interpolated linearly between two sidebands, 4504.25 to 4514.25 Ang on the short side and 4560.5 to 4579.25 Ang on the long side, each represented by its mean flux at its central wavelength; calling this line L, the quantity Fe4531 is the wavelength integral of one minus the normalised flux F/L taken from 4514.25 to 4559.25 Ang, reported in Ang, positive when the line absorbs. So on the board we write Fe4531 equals 3.2 Ang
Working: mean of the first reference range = 18.8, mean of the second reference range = 18.5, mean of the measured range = 17.3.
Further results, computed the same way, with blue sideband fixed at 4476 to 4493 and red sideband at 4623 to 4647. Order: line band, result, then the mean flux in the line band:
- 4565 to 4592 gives -0.5 Ang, 18.4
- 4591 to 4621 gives -1.0 Ang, 18.9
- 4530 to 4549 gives 0.5 Ang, 17.2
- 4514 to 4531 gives 0.4 Ang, 17.1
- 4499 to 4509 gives -0.9 Ang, 18.9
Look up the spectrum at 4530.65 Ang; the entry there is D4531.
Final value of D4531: 16.37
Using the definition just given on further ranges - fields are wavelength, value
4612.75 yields 19.32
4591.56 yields 18.08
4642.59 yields 17.88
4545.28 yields 18.2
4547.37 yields 17.86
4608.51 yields 20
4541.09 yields 17.26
